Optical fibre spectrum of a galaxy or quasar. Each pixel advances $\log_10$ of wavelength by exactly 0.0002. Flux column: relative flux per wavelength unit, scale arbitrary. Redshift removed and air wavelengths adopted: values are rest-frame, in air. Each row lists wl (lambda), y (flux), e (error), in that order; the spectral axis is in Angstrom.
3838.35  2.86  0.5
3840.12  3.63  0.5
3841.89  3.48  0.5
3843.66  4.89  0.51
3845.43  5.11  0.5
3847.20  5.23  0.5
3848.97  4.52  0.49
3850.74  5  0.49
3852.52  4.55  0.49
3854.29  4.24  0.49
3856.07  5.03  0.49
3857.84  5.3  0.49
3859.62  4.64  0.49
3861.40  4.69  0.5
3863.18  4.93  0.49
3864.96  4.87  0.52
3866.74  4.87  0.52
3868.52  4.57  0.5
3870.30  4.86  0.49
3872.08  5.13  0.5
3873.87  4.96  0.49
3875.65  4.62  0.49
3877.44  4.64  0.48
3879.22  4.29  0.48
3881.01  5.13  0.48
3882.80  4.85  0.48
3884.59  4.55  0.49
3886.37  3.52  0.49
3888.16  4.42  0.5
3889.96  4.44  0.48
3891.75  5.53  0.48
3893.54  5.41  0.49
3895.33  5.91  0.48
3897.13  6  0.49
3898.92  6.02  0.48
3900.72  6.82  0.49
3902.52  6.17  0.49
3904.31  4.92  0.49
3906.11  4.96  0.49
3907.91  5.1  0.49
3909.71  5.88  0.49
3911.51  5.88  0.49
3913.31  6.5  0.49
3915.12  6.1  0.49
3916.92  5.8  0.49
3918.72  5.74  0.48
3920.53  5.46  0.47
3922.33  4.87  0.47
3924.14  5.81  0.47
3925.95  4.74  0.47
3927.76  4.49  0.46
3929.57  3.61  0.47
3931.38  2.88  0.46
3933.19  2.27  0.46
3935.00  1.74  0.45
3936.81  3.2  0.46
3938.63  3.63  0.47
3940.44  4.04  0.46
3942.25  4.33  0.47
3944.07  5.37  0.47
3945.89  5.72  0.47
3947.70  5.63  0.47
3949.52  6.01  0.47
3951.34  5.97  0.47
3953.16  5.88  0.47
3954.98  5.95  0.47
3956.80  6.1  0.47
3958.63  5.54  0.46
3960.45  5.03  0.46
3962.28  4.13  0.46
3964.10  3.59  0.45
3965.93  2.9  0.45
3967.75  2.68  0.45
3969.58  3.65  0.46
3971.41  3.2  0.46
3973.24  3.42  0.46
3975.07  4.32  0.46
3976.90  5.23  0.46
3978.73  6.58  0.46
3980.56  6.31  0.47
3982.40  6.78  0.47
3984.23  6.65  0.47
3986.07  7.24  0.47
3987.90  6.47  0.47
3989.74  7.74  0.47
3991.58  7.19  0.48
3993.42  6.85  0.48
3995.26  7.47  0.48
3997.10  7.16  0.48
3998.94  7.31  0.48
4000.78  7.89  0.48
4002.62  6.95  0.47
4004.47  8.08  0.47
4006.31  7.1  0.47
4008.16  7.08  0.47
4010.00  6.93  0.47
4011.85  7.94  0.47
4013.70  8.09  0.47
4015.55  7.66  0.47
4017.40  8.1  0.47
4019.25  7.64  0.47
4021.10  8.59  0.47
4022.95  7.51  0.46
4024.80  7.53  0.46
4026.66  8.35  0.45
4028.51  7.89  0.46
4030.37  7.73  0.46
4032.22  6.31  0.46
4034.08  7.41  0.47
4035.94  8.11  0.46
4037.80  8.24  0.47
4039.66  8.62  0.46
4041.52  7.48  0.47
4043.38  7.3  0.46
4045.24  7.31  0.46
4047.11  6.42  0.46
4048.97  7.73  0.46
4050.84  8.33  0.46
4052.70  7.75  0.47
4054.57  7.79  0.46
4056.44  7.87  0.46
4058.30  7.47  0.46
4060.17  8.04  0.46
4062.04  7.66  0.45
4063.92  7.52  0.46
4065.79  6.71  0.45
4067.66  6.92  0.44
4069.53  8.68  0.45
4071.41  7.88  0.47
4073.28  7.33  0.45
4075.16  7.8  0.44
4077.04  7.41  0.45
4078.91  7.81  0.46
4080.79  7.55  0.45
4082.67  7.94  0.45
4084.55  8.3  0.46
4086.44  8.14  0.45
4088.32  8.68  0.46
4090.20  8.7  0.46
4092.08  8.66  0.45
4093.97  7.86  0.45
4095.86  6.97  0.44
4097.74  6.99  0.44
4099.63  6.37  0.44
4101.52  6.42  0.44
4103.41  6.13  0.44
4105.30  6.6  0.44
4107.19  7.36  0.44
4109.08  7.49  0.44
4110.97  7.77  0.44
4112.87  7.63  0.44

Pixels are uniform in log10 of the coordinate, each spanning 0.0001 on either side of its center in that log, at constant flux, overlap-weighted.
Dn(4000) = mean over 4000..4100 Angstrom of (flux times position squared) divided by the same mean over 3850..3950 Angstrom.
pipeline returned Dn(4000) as 1.69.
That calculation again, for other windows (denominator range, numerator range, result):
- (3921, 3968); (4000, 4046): 1.77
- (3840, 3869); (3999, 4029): 1.77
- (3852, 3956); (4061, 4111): 1.66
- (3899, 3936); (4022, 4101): 1.65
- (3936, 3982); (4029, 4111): 1.68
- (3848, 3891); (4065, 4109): 1.79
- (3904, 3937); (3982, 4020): 1.61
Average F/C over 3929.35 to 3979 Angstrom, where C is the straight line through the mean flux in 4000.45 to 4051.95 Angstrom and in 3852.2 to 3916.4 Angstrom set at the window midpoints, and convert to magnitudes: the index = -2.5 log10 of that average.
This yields 0.41 mag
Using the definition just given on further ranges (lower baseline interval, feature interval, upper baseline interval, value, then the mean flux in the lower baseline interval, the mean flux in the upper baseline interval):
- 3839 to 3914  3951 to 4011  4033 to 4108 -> 0.089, 4.99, 7.6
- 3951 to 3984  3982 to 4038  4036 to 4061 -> -0.180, 4.87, 7.73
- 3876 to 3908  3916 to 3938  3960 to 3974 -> 0.054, 5.14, 3.53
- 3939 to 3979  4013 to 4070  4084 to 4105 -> -0.198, 4.74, 7.52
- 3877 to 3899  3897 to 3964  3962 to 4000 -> 0.037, 4.95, 5.6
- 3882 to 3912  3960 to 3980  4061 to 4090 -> 0.476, 5.31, 7.78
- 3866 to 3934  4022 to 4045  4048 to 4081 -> -0.075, 5.05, 7.68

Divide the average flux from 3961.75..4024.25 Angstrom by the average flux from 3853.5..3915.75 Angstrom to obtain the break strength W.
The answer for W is 1.2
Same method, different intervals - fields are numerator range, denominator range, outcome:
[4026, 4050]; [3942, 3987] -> 1.48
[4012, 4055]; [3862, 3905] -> 1.53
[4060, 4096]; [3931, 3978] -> 1.80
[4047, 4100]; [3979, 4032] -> 1.04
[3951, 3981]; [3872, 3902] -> 0.92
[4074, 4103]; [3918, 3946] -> 1.83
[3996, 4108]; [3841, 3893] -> 1.61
